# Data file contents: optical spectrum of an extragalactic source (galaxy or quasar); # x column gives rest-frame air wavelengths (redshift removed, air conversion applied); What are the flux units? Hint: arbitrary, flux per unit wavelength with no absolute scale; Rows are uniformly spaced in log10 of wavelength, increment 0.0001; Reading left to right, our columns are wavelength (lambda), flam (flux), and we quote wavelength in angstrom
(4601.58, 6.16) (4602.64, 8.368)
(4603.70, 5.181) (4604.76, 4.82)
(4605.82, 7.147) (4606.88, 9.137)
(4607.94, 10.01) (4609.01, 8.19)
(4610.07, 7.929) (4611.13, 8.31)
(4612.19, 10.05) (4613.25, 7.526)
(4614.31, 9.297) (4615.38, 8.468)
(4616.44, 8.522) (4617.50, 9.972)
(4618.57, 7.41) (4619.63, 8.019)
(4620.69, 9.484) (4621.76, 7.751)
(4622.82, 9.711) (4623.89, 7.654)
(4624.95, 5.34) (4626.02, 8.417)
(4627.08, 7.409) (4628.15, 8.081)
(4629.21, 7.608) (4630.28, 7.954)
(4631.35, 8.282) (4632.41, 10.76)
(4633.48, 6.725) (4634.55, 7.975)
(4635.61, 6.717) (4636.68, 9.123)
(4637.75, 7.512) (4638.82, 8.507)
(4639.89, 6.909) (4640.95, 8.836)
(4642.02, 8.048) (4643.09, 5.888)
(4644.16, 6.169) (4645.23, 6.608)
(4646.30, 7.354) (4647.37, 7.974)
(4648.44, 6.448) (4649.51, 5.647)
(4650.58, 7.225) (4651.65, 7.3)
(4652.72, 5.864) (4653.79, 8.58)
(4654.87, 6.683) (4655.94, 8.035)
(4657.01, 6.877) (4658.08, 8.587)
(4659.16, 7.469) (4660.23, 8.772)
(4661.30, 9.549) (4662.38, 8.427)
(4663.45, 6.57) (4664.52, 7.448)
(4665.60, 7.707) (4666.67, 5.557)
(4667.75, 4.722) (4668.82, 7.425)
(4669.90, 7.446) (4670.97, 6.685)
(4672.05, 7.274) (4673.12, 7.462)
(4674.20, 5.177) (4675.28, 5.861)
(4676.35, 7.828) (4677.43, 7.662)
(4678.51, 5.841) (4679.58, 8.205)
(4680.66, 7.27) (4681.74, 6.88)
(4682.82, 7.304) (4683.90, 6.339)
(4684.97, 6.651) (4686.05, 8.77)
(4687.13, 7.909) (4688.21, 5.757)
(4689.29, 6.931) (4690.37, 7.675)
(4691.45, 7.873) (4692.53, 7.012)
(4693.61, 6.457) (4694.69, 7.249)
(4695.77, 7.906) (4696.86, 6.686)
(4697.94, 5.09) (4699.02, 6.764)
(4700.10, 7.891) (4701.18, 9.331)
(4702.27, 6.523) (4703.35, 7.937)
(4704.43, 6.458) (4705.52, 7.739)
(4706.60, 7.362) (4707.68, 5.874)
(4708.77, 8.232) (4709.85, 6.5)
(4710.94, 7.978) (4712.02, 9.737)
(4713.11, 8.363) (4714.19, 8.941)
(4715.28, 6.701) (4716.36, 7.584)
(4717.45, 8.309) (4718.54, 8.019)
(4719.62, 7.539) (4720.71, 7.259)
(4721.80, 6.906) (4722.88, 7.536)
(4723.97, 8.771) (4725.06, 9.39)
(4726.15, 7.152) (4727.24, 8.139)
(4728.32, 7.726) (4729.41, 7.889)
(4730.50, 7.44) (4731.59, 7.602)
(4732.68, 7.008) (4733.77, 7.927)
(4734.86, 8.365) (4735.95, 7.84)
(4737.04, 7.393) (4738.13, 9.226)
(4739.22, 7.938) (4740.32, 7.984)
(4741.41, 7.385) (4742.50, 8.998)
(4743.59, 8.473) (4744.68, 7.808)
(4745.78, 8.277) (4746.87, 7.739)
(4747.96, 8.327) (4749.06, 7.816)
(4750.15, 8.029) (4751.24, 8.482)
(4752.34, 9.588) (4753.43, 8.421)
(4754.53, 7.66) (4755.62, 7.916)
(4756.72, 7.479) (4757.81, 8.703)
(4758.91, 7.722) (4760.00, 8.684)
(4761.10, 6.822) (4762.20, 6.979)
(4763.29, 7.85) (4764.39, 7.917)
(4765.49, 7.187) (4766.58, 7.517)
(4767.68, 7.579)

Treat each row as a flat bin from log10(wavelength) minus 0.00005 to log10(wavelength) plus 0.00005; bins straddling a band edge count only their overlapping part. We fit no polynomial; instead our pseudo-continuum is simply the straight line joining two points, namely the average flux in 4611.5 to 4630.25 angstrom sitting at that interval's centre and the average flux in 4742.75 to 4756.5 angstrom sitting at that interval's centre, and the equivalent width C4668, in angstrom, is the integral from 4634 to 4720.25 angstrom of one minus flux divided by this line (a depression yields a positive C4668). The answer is 9.7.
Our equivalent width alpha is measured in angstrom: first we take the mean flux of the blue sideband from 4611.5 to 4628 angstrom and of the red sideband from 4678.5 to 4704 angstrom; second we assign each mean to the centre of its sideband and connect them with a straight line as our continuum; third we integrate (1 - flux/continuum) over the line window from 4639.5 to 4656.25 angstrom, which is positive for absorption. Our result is 1.70 angstrom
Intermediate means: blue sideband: 8.33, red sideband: 7.2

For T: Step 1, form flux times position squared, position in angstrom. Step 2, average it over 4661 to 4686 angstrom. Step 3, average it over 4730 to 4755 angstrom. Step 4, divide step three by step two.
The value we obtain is 1.18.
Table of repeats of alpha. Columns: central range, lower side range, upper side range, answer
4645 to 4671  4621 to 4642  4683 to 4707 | 1.34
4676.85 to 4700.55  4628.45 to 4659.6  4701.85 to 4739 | 1.73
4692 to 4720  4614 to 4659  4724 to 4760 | 1.74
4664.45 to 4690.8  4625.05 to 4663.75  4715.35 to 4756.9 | 2.74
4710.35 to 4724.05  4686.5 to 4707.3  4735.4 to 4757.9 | -0.66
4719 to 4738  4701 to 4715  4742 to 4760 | 0.39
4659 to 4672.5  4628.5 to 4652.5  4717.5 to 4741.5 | 0.53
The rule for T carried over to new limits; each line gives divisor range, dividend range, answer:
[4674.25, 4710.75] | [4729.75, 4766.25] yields 1.14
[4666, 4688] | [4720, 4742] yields 1.16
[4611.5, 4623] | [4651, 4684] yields 0.84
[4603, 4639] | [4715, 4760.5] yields 1.04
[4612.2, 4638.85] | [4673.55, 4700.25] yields 0.88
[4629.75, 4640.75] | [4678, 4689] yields 0.90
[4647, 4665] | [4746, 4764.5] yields 1.12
